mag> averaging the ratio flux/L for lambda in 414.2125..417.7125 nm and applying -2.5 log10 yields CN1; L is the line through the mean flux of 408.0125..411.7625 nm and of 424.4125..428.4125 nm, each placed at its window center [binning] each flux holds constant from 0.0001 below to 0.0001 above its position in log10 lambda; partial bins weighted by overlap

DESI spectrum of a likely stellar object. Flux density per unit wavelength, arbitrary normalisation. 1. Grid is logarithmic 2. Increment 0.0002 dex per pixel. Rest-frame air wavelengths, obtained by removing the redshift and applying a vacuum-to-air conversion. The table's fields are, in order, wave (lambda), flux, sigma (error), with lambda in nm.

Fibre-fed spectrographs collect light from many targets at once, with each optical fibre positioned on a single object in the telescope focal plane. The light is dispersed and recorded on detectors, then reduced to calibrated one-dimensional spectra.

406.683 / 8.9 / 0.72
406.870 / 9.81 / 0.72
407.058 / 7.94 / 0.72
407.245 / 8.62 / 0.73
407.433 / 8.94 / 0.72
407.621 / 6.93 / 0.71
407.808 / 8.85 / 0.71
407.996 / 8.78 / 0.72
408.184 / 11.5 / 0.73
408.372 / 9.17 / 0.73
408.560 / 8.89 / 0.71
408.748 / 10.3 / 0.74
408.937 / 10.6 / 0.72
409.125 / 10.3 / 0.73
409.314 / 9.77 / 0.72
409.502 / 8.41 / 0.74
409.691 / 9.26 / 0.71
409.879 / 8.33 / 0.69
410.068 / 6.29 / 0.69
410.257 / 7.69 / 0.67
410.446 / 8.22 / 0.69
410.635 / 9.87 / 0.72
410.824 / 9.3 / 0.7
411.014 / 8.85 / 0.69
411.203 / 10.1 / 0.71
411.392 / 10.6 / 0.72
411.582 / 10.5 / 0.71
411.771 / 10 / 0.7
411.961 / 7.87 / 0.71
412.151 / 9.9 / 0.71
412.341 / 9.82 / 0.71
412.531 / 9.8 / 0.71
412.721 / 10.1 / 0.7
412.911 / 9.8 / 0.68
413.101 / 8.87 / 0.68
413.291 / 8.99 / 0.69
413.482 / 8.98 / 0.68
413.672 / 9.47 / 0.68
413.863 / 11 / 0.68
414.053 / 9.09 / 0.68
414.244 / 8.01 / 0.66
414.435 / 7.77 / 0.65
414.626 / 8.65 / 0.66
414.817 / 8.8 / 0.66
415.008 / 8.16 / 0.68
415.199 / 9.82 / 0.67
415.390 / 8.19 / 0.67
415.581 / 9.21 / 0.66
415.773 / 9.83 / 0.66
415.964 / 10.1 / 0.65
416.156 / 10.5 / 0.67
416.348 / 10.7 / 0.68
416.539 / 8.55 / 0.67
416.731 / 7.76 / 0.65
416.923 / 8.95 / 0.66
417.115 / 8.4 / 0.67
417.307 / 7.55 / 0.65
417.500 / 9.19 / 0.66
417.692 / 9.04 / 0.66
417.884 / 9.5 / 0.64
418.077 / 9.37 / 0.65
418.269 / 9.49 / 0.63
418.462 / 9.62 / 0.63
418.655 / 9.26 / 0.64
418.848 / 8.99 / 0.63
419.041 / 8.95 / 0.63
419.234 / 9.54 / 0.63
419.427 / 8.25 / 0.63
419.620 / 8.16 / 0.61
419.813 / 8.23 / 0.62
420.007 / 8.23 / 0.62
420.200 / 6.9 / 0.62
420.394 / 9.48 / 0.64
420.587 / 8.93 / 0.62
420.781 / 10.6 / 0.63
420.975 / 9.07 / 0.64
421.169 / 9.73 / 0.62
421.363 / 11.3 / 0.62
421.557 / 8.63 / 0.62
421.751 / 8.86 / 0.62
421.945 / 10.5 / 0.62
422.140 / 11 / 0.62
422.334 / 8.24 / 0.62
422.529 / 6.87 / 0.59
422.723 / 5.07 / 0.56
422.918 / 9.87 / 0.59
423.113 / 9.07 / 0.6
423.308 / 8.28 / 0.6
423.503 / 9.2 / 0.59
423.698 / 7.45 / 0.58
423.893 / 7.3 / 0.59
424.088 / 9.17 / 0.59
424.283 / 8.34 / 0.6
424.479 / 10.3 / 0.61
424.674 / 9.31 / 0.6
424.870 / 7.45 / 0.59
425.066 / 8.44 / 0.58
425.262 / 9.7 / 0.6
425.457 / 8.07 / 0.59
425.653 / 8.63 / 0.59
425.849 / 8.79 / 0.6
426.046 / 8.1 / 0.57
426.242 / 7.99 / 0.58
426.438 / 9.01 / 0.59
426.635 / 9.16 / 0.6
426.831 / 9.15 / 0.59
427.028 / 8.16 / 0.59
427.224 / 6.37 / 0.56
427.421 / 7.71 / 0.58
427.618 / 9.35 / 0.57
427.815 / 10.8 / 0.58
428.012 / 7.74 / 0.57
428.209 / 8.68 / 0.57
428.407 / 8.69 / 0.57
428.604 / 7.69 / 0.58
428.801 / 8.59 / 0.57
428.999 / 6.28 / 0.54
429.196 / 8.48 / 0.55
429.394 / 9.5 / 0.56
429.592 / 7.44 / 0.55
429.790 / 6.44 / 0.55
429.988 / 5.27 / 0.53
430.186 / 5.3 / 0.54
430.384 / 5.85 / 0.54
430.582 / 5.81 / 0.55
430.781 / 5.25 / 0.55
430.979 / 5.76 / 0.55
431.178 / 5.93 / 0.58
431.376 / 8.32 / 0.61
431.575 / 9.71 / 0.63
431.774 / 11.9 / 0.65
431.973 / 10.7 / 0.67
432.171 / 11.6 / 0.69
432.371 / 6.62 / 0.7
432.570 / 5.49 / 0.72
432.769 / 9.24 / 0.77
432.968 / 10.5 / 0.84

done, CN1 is 0.02 mag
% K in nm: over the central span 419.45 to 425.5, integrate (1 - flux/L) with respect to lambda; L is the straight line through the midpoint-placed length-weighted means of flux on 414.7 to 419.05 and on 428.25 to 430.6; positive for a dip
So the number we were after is -0.37 nm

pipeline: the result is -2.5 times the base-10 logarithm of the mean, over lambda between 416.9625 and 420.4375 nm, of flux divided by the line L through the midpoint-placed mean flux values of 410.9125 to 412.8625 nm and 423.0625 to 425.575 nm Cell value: 0.04 mag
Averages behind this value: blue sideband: 9.75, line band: 8.78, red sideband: 8.62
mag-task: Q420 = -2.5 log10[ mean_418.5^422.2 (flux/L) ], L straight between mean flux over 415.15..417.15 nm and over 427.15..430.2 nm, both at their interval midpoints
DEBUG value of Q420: -0.05 mag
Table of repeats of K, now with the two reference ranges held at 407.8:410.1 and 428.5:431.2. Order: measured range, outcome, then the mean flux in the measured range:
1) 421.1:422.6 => -0.330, 9.43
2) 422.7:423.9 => -0.117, 8.27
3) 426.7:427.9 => -0.265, 8.58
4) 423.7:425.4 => -0.296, 8.67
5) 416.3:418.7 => -0.209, 8.99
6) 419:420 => -0.068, 8.57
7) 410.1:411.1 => 0.057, 8.62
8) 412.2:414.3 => -0.159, 9.49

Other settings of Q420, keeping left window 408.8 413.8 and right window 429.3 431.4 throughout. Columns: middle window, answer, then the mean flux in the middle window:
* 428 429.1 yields -0.196 mag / 7.96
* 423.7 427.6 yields -0.193 mag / 8.47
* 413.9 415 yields 0.032 mag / 8.58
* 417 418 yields -0.050 mag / 8.75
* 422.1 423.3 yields -0.092 mag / 8.22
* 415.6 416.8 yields -0.123 mag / 9.59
